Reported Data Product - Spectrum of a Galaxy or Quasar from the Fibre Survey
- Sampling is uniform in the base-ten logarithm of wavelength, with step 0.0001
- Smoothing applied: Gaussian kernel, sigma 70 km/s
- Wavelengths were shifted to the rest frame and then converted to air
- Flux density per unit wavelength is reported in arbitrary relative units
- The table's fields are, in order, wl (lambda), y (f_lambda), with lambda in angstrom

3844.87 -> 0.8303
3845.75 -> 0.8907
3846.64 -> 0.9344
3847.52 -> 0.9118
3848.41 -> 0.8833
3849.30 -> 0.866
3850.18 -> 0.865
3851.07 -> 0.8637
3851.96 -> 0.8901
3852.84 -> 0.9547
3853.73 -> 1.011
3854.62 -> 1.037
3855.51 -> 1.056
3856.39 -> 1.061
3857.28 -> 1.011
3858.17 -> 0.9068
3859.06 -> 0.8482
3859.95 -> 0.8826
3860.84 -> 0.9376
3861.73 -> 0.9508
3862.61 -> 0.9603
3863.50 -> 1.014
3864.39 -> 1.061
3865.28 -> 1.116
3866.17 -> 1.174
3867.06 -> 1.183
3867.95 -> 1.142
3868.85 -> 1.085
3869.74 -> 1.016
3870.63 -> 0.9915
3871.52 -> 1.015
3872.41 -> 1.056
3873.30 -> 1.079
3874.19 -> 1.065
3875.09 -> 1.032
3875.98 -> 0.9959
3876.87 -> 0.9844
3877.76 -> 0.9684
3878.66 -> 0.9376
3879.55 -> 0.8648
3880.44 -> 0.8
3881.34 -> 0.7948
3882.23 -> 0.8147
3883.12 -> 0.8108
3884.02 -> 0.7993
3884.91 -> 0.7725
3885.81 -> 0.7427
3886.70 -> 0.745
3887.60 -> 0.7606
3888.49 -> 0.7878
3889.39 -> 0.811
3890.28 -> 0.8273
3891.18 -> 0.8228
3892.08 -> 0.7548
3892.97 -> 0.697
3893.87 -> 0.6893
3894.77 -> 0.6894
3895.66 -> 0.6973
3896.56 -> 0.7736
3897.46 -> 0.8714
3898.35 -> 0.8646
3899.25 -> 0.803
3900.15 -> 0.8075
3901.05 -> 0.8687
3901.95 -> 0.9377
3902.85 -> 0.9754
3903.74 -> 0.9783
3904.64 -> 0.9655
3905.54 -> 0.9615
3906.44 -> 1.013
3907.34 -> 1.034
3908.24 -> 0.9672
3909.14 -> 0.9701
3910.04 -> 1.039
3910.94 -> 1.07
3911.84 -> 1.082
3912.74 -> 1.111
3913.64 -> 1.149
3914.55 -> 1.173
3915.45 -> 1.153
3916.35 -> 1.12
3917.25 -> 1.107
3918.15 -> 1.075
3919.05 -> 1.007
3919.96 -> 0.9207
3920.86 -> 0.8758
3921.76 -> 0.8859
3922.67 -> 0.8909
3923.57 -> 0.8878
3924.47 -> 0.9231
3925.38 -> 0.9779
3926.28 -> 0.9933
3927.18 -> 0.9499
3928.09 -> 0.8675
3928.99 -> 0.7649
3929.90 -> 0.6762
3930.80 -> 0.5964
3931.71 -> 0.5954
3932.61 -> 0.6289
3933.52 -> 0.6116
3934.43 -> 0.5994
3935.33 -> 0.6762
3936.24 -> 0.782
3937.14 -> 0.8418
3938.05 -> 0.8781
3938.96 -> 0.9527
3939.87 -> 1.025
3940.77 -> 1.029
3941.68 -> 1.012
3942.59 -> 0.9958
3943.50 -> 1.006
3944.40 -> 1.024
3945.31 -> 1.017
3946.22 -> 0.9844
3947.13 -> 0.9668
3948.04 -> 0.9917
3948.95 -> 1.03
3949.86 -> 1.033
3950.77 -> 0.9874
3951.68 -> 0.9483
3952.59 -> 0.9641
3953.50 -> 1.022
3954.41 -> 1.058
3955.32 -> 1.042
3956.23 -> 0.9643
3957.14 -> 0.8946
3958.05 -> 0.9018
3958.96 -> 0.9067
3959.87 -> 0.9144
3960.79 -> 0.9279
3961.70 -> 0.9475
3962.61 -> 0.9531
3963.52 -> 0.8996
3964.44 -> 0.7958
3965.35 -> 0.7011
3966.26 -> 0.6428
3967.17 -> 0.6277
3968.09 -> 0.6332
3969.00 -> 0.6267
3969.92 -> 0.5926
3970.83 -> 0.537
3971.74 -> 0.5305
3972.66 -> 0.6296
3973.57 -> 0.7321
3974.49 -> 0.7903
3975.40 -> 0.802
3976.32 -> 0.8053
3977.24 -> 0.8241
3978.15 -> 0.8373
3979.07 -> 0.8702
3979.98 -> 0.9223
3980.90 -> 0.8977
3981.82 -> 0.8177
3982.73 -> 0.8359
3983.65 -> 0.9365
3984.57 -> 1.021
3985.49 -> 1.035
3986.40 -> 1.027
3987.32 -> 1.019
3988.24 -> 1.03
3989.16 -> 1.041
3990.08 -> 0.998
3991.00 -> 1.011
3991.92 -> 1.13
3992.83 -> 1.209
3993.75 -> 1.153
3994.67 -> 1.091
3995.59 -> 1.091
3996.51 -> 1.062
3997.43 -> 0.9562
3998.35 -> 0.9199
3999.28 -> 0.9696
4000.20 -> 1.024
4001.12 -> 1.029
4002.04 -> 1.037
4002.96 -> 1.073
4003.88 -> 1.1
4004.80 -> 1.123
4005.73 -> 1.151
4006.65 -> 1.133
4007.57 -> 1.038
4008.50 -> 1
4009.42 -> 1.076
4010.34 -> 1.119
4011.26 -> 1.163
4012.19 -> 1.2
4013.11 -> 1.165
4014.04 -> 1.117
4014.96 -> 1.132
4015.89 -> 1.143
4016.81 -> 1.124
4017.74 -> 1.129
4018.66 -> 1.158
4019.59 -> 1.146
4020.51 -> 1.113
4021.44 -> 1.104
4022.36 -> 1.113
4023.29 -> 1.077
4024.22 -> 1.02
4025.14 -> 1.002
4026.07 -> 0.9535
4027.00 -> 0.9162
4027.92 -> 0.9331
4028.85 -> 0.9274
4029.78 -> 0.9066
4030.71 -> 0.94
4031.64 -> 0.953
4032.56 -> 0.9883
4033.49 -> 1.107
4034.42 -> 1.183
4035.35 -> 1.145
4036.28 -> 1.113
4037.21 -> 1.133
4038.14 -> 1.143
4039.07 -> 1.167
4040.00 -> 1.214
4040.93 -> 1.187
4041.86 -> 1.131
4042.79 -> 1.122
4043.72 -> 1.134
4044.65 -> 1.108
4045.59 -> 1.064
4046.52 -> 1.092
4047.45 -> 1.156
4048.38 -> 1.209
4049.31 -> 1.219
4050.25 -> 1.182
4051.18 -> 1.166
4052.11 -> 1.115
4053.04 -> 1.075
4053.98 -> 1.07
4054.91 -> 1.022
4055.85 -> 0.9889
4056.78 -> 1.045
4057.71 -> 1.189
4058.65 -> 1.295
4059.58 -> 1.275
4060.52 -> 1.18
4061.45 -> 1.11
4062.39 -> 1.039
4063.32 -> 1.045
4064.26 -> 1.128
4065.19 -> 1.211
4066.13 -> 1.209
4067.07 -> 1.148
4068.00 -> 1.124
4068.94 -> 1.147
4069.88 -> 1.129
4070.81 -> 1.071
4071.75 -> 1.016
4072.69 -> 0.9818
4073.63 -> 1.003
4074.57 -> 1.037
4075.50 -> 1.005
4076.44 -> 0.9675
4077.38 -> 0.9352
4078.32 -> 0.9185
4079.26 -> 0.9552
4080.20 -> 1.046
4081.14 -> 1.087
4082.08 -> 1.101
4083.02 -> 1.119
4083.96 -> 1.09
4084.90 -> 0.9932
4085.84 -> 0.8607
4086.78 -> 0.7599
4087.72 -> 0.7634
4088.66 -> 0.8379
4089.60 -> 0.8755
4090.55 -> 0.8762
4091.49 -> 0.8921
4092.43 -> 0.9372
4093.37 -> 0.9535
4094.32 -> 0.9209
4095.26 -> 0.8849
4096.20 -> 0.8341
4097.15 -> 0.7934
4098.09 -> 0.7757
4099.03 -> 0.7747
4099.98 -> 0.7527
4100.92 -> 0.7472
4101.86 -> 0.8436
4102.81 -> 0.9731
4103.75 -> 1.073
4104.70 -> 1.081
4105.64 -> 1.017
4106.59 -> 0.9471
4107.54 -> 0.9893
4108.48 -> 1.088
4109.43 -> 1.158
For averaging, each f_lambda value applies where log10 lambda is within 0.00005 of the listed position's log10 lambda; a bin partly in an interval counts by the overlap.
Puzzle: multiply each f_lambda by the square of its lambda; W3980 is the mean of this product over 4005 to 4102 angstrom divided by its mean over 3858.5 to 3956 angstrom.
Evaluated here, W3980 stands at 1.22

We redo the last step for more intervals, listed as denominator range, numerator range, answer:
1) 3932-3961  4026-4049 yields 1.22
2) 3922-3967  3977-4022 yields 1.21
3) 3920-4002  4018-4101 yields 1.22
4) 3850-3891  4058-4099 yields 1.18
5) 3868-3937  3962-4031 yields 1.13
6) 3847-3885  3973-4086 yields 1.19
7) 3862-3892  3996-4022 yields 1.24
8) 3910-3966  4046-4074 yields 1.28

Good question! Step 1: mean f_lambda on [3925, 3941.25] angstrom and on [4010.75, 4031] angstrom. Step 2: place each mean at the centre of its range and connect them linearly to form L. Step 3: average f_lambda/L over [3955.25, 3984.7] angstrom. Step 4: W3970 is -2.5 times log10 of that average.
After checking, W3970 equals 0.135 mag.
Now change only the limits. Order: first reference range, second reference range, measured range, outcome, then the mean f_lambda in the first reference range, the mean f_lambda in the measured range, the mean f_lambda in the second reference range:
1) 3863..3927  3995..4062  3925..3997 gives 0.15 mag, 0.941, 0.888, 1.09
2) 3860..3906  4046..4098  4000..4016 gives -0.11 mag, 0.907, 1.1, 1.04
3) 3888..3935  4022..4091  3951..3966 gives 0.02 mag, 0.89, 0.925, 1.06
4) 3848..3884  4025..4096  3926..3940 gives 0.29 mag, 0.973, 0.769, 1.05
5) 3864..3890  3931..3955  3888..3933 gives 0.03 mag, 0.944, 0.902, 0.907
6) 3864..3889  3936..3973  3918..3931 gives 0.03 mag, 0.949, 0.887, 0.884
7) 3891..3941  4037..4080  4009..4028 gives -0.05 mag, 0.894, 1.09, 1.1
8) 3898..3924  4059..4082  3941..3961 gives 0.03 mag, 0.99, 0.982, 1.08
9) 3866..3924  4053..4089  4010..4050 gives -0.08 mag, 0.933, 1.1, 1.05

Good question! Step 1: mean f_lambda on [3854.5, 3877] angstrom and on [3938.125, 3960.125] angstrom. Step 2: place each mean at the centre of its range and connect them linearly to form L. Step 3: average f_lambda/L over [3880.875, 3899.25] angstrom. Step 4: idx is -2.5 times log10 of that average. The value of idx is 0.29 mag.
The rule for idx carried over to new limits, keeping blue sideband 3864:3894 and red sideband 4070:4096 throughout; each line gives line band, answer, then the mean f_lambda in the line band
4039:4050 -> -0.20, 1.15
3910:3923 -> -0.13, 1.05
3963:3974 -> 0.37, 0.664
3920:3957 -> 0.04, 0.899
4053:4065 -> -0.17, 1.12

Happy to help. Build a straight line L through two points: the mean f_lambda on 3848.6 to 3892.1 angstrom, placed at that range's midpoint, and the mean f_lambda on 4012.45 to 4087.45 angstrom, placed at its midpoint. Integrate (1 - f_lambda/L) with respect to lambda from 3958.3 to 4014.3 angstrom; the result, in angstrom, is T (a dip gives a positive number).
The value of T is 5.1 angstrom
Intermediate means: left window 0.938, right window 1.08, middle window 0.938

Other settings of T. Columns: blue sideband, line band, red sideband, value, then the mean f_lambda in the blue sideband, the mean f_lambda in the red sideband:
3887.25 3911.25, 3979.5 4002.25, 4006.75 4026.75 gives 0.8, 0.868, 1.1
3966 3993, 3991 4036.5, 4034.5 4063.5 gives -4.0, 0.845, 1.13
